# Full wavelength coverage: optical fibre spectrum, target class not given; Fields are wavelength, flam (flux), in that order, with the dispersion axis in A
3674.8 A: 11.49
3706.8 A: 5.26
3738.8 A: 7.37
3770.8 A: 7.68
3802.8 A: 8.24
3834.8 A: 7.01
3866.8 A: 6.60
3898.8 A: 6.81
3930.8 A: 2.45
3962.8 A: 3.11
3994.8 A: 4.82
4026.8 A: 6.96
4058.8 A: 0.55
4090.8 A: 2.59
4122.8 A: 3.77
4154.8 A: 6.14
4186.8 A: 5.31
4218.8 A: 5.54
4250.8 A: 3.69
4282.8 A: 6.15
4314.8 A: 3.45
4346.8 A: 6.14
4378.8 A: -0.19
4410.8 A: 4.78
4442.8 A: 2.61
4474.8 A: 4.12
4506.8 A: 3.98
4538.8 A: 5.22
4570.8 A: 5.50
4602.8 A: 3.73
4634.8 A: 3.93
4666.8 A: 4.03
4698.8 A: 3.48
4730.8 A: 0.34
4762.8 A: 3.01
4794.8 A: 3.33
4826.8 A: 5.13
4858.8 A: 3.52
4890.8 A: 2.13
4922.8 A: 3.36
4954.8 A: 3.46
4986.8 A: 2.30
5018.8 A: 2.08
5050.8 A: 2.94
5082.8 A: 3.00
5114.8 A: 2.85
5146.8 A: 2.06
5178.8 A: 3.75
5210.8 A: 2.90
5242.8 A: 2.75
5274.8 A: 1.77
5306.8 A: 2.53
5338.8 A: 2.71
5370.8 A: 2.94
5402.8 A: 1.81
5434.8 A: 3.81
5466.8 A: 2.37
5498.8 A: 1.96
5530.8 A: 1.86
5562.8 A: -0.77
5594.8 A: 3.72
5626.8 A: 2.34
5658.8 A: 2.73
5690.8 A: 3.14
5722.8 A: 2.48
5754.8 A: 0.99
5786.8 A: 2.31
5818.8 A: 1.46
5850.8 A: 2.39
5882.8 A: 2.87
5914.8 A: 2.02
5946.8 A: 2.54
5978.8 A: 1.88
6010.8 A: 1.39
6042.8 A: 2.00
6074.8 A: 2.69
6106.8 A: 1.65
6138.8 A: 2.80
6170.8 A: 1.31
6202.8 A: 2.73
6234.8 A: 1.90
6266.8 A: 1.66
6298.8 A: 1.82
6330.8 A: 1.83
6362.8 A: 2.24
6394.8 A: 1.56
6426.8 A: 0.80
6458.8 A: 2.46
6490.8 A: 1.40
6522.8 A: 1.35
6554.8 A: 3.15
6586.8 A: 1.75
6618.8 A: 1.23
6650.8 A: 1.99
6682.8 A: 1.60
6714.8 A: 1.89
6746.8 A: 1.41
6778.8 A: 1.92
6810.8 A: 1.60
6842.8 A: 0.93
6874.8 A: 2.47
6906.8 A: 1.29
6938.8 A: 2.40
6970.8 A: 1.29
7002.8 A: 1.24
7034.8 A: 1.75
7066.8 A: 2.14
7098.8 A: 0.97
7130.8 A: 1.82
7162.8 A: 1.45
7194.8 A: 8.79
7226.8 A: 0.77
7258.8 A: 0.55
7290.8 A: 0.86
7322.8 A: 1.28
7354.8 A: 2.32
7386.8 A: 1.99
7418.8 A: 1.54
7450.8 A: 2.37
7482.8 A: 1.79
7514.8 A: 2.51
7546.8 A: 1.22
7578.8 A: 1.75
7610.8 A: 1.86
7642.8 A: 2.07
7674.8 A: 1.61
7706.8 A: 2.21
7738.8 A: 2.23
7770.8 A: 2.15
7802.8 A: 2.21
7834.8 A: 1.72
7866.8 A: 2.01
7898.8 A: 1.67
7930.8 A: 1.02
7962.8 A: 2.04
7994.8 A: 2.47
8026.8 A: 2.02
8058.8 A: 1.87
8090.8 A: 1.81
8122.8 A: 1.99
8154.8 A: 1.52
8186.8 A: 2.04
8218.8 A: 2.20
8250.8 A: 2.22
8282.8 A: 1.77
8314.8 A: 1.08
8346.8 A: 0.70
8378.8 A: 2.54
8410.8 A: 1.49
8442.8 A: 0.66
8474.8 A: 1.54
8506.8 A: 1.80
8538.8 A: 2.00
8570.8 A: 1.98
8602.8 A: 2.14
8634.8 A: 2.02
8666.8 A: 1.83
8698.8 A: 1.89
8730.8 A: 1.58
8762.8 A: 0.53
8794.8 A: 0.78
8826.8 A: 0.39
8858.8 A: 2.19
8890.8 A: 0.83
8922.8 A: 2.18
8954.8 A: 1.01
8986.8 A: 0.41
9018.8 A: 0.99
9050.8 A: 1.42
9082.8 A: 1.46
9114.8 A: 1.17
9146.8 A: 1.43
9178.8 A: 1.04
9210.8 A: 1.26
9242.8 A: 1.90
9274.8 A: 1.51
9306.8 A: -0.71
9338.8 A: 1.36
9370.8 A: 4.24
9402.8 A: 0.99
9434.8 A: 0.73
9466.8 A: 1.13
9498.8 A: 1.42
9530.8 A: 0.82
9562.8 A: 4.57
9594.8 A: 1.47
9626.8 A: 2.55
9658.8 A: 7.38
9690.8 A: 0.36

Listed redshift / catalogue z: 0.93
